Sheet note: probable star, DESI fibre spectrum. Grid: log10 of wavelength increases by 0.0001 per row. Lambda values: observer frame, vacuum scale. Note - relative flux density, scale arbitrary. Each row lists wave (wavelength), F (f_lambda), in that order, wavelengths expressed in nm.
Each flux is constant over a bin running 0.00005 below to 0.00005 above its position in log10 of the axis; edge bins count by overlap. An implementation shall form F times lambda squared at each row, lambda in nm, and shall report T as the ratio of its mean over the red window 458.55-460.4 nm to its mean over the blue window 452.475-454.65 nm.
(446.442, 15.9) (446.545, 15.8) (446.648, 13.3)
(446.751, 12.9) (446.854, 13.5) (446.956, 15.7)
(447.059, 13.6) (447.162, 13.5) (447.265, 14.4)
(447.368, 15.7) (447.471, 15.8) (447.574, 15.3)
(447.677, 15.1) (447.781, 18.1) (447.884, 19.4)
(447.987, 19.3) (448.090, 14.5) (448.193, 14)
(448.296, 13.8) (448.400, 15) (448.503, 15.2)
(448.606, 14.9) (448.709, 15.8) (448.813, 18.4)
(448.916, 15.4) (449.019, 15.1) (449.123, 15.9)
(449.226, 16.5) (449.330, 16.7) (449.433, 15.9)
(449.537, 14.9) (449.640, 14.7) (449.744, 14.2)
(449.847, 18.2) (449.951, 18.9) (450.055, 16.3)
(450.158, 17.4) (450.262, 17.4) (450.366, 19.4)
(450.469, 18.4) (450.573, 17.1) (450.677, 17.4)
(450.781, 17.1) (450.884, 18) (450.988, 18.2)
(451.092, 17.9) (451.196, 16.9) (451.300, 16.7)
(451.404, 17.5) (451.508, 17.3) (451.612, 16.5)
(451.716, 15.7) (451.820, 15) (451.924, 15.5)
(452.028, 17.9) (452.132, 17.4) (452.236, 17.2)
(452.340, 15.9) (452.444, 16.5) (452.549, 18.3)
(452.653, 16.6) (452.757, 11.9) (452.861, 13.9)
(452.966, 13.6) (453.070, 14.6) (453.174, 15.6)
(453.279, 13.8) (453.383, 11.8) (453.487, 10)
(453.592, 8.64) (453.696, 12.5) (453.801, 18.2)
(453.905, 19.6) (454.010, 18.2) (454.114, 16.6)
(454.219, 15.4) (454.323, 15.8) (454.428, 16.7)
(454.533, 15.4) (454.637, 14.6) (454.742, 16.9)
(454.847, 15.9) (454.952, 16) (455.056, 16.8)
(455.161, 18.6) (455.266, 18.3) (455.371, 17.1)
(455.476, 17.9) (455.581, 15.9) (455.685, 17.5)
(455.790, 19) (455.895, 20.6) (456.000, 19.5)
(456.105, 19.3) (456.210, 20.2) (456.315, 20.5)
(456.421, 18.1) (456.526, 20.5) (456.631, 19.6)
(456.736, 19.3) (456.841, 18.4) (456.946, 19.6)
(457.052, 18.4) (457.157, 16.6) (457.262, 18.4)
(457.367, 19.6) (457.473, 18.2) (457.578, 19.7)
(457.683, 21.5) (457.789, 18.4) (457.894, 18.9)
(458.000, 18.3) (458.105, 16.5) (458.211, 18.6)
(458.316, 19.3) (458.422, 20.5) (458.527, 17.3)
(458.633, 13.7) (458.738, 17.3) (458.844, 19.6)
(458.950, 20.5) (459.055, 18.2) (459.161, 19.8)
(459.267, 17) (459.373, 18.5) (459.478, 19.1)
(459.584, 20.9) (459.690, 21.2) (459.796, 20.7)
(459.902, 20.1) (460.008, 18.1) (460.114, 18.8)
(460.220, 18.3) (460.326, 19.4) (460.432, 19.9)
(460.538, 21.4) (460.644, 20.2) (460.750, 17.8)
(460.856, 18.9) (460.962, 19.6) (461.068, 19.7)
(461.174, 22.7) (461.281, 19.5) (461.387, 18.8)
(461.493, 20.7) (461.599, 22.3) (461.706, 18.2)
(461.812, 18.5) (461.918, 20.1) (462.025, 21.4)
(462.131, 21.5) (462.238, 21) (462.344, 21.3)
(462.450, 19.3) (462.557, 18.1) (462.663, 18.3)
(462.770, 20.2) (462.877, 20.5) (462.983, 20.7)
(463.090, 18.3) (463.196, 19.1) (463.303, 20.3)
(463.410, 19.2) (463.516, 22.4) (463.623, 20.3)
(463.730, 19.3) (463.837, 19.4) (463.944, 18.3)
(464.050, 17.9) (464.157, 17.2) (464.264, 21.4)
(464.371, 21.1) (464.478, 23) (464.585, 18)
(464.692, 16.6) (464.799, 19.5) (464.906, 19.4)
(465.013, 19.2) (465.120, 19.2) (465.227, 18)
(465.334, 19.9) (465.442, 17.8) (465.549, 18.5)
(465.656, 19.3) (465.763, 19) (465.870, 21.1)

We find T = 1.30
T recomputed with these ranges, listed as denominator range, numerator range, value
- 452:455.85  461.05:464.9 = 1.30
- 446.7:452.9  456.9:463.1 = 1.25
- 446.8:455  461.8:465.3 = 1.30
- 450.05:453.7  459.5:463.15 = 1.30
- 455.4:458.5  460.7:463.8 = 1.08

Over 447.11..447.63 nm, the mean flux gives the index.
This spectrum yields 14.9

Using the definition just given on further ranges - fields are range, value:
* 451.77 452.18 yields 16.5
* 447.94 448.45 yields 15.3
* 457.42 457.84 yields 19.4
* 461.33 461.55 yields 19.9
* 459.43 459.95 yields 20.4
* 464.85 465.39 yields 19.1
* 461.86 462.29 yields 20.9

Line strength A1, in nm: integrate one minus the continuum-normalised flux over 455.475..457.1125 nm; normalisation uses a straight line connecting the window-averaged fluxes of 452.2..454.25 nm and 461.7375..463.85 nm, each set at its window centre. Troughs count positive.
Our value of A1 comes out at -0.25 nm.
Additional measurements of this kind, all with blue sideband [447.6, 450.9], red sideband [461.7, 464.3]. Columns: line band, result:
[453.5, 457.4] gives 0.10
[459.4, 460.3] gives -0.03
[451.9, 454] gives 0.28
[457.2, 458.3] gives -0.02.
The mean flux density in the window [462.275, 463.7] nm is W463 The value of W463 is 19.9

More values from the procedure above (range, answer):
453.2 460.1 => 17.8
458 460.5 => 18.8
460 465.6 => 19.6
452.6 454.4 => 14.6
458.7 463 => 19.7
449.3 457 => 16.8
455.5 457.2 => 18.9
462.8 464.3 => 19.6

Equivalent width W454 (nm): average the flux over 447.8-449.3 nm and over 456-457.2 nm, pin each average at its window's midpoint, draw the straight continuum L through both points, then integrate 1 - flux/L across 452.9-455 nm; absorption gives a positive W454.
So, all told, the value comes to 0.365 nm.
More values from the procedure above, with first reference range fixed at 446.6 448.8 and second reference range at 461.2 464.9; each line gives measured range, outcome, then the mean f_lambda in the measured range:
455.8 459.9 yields -0.179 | 19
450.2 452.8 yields -0.098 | 17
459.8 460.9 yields -0.022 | 19.4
